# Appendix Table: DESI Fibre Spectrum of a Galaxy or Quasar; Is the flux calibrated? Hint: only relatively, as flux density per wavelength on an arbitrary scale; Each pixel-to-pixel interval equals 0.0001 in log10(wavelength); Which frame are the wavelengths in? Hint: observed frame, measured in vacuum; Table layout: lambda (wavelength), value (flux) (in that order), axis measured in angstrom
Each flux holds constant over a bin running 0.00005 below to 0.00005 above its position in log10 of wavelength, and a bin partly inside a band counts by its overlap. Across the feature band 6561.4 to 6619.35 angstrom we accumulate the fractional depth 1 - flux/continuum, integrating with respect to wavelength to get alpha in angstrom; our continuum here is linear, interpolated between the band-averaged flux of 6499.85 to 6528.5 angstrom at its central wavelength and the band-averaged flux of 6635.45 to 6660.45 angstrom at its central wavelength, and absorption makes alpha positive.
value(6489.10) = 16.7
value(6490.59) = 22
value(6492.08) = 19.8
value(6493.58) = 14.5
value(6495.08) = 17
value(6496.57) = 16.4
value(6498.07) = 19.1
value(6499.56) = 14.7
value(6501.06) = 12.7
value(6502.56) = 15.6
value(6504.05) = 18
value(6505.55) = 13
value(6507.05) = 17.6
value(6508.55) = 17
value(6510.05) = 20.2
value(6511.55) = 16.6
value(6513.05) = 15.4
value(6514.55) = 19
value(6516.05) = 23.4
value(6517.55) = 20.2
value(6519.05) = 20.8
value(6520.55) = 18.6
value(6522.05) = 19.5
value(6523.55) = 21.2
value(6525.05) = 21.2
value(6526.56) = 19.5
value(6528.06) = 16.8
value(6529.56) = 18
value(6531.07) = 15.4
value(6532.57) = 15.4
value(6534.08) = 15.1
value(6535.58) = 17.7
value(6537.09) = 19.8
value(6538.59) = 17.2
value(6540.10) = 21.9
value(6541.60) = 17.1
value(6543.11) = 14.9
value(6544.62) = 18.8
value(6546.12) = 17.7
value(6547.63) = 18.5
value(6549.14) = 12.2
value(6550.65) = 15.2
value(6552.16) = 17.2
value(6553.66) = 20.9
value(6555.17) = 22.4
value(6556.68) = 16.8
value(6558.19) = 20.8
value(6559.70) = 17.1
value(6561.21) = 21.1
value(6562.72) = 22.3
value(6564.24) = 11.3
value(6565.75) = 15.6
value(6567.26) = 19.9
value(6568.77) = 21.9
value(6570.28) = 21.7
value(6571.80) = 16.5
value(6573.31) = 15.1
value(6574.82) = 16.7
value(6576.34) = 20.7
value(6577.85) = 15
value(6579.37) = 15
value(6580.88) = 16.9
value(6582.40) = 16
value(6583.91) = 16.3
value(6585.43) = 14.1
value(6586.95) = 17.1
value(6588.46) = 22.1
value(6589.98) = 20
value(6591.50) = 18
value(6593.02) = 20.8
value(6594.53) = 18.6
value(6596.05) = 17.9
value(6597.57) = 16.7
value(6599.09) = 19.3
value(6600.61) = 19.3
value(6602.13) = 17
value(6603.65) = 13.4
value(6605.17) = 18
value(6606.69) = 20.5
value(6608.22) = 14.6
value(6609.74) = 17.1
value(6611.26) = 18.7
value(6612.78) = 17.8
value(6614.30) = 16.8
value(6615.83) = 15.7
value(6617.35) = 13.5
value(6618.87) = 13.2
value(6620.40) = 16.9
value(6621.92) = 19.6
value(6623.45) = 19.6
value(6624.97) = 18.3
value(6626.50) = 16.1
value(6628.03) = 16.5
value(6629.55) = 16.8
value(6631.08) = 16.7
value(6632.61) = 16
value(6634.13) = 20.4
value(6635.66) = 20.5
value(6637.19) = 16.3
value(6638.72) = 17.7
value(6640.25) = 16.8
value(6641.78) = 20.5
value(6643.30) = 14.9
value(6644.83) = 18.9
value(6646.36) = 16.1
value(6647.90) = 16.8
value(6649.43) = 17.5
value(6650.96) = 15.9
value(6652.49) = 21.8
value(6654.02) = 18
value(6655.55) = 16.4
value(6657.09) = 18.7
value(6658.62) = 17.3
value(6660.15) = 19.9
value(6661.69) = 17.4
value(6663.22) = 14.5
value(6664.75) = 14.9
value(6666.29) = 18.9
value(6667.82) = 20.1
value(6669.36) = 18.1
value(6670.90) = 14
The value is 1.6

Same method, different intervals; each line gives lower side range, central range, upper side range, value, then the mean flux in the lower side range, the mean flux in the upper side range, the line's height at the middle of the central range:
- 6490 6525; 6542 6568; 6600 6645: -0.2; 18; 17.2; 17.7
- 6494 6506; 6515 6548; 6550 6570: -2.4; 15.8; 18.8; 17.4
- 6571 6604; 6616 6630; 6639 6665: 0.6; 17.4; 17.5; 17.5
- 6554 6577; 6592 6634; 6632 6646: 2.2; 18.7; 18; 18.2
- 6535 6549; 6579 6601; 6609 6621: -1.5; 17.9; 16.2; 16.8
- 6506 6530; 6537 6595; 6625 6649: 1.3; 19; 17.4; 18.4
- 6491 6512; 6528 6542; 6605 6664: -0.5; 16.7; 17.4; 16.9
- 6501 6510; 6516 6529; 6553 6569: -2.2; 16.2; 19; 17.1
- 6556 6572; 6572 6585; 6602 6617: 1.2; 18.7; 16.9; 18.1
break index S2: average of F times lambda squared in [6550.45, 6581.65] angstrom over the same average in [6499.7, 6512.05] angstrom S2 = 1.1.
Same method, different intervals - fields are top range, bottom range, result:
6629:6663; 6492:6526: 1.04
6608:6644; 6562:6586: 1.01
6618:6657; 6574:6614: 1.01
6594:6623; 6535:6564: 0.95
